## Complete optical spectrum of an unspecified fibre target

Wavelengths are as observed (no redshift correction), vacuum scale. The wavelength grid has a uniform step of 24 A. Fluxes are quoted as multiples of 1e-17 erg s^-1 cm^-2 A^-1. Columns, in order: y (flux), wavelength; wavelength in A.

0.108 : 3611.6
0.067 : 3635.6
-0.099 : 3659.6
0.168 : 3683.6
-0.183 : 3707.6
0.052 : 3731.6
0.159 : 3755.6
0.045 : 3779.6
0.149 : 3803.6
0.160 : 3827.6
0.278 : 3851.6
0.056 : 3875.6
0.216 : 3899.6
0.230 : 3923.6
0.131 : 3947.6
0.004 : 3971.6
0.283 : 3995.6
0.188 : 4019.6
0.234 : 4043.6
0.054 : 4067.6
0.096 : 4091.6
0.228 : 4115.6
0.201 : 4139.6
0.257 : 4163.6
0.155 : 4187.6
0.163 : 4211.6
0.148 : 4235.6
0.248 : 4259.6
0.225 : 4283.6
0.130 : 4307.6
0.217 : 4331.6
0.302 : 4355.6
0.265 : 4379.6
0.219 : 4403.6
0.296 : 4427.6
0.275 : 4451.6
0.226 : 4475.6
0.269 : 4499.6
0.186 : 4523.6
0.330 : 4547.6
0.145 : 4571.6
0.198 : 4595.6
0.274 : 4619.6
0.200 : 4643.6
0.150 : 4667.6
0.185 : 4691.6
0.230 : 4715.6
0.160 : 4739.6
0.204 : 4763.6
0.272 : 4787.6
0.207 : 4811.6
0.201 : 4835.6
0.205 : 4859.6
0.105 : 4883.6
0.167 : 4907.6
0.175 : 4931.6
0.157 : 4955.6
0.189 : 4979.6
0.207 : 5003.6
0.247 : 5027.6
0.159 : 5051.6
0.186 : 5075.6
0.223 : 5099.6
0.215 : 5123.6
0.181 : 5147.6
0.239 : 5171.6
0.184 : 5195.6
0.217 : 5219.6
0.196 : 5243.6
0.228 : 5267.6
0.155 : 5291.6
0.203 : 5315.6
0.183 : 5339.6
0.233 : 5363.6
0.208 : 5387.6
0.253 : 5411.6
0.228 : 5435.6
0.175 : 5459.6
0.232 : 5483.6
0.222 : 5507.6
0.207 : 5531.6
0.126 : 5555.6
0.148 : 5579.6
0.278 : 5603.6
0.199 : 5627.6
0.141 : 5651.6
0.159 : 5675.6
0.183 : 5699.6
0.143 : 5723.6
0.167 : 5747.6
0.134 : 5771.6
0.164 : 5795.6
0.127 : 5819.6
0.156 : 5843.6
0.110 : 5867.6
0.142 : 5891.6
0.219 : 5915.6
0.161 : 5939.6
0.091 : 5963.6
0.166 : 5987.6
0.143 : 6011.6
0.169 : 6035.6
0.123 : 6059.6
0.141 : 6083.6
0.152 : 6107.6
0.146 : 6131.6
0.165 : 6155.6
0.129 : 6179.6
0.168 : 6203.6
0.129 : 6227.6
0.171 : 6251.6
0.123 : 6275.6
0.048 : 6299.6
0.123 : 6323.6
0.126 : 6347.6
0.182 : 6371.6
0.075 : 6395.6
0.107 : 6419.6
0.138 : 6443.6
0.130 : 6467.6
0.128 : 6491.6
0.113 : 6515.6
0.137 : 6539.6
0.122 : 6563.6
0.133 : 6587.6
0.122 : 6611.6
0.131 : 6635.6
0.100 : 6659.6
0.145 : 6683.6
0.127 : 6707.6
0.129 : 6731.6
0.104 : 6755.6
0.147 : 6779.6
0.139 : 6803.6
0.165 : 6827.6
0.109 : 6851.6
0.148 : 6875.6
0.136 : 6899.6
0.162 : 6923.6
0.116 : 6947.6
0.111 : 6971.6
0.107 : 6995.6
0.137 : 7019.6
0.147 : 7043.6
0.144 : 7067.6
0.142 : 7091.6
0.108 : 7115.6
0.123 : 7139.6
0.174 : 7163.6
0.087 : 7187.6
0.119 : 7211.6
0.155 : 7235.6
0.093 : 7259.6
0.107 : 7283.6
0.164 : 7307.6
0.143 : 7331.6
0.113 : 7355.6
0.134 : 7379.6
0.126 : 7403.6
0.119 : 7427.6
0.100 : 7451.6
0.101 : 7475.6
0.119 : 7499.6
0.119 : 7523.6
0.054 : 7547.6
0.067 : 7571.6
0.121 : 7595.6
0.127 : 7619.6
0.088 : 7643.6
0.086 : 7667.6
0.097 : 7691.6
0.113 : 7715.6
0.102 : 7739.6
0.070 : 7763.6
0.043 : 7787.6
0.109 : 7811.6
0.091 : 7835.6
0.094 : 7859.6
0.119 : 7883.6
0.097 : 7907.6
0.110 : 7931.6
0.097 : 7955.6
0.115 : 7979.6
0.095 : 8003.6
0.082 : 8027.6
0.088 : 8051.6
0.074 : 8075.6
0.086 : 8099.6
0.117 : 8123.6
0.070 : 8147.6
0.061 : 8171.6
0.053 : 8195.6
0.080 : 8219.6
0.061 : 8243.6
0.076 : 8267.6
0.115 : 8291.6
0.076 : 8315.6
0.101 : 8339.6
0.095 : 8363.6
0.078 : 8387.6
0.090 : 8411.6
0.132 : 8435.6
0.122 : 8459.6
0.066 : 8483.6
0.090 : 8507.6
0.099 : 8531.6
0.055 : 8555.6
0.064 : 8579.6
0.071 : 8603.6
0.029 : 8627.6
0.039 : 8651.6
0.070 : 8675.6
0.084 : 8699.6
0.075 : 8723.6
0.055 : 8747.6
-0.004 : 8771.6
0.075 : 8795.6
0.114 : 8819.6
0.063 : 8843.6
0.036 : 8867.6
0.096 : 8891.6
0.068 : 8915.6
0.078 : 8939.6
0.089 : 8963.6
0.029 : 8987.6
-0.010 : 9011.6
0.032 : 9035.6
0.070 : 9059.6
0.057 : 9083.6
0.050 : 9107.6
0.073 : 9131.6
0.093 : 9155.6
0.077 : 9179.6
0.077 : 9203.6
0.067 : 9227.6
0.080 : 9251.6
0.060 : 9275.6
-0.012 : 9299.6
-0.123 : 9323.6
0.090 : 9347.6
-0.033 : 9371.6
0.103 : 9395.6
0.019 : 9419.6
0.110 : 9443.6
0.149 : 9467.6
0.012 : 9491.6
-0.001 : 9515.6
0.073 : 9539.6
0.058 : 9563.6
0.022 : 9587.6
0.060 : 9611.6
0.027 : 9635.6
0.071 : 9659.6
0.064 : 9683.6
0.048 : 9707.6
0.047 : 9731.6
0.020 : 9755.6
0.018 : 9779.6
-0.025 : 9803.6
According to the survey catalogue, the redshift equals 0.09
